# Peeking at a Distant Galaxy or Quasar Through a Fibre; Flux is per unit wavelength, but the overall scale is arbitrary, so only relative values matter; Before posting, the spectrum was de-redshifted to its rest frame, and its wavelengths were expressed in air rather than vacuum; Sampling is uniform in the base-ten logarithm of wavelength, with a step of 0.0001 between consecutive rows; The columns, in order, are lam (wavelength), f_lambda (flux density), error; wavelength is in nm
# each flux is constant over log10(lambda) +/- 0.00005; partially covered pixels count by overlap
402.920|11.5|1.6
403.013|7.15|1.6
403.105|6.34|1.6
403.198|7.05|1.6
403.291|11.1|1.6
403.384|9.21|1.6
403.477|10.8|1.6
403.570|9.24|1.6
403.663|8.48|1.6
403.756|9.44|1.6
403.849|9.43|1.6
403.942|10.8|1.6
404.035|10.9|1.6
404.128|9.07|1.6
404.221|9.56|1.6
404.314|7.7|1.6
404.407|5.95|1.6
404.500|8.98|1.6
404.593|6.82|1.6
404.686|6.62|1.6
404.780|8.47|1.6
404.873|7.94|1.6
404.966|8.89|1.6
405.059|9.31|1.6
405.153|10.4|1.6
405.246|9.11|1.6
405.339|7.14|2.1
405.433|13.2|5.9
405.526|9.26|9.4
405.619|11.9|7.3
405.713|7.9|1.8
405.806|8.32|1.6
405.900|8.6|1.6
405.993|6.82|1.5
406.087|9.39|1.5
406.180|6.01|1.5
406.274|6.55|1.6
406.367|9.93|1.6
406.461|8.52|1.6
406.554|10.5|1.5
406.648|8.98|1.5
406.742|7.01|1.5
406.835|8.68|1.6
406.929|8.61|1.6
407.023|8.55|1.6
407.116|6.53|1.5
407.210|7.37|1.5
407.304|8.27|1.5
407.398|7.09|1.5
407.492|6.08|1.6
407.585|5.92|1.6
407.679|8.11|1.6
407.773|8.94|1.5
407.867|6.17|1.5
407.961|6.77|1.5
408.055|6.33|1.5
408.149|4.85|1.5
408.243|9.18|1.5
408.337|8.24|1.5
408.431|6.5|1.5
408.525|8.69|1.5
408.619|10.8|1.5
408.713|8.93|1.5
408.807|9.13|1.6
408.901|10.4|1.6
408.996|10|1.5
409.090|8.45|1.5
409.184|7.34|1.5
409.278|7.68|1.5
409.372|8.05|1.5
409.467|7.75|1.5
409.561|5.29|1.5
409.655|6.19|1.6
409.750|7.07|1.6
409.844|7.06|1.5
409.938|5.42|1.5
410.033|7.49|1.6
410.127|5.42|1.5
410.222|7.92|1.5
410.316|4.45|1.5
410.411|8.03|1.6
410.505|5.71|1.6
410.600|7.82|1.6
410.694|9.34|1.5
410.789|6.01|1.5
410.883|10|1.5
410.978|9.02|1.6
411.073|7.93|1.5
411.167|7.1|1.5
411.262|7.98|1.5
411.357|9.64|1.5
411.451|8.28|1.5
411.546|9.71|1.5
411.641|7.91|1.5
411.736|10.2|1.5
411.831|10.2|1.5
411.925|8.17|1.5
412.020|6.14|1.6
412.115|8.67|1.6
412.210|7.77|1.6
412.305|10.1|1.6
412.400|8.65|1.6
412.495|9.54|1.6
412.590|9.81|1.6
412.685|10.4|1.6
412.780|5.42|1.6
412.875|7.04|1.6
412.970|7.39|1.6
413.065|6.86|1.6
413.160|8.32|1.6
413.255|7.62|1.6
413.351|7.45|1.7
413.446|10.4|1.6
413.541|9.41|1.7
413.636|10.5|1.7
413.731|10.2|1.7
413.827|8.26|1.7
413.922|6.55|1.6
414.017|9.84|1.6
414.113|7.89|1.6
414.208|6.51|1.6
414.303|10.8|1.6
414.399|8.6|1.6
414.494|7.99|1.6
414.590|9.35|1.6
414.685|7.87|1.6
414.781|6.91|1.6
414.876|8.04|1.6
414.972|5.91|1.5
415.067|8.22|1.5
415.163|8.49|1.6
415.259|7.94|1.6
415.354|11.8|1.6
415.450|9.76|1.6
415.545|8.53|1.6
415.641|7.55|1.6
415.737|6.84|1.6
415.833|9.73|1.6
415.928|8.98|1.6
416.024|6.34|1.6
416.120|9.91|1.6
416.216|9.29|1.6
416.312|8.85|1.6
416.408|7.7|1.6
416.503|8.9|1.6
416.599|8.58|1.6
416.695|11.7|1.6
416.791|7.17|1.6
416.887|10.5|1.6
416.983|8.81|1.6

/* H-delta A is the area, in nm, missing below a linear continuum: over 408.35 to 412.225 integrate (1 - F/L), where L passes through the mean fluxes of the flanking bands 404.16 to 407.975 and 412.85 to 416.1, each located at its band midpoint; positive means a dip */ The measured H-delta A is 0.17 nm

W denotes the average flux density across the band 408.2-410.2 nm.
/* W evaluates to 7.86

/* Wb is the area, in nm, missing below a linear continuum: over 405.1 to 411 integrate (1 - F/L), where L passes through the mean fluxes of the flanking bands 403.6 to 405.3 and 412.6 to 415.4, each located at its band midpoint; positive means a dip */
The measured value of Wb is 0.46 nm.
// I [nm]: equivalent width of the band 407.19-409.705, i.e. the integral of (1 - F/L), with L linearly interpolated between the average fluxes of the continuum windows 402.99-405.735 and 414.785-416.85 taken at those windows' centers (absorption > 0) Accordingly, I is 0.31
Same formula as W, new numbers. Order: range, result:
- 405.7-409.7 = 7.9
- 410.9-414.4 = 8.56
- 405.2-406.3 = 8.72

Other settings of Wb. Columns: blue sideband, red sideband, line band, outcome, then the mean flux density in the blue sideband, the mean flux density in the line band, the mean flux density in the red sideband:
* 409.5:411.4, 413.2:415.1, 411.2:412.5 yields -0.18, 7.24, 8.74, 8.42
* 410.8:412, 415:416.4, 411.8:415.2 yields 0.13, 8.7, 8.36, 8.66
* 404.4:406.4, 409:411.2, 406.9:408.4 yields 0.13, 8.57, 7.29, 7.3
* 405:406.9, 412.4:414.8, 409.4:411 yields 0.30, 8.87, 7.04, 8.46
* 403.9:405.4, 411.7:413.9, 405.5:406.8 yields 0.01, 8.64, 8.54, 8.6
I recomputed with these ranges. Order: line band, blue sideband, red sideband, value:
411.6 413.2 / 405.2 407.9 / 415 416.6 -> 0.02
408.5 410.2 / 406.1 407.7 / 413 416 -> 0.04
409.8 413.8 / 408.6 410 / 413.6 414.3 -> 0.08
